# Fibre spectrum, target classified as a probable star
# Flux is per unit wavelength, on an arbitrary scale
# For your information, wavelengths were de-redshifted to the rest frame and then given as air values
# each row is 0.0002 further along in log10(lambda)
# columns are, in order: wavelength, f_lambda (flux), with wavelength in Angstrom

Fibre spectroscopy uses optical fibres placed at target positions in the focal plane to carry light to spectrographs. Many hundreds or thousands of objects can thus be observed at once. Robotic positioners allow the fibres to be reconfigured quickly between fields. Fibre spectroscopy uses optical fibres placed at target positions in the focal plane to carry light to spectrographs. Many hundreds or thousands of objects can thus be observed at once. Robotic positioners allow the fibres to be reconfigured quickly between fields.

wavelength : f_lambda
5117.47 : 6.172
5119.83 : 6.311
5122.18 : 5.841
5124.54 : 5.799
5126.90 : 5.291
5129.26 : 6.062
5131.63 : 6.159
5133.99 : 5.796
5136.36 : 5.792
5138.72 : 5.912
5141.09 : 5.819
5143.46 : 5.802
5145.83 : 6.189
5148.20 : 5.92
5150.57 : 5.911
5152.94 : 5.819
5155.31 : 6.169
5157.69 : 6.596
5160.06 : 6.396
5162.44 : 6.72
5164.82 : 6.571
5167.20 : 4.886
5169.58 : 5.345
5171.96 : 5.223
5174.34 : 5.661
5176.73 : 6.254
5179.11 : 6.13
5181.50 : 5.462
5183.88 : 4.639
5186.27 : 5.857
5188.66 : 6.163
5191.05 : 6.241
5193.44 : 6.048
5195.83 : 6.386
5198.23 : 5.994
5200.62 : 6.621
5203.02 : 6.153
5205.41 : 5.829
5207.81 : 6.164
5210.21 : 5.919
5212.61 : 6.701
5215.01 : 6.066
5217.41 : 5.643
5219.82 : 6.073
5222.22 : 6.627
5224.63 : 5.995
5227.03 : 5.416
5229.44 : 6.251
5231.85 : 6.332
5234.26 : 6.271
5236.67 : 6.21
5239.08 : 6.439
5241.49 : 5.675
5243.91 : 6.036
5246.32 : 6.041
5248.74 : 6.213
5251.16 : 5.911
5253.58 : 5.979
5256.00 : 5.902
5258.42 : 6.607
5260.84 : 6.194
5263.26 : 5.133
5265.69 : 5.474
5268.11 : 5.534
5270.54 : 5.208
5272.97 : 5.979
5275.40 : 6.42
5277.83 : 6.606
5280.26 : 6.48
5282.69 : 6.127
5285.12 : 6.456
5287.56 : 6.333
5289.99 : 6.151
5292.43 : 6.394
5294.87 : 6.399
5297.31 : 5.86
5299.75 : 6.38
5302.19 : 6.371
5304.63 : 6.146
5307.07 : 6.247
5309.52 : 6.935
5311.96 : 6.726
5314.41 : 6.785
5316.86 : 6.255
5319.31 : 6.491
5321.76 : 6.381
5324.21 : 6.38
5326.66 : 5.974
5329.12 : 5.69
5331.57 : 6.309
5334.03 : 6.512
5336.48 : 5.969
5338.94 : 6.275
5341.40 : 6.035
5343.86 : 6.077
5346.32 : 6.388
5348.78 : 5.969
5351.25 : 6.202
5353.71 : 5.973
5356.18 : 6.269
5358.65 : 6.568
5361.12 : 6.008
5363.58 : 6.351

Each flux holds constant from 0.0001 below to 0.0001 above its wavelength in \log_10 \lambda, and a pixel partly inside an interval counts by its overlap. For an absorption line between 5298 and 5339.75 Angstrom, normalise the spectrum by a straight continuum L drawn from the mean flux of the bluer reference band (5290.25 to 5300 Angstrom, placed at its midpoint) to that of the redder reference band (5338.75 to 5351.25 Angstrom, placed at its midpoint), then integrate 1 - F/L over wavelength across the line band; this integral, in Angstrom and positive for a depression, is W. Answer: -1.00 Angstrom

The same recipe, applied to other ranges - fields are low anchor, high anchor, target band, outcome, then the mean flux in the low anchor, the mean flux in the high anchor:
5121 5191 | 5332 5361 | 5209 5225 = -0.5 Angstrom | 5.87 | 6.2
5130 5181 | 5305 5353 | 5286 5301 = -0.1 Angstrom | 5.95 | 6.29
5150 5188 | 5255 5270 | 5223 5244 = -1.0 Angstrom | 5.86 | 5.78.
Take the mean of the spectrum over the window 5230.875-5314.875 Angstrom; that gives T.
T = 6.17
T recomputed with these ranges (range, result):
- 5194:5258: 6.11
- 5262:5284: 5.89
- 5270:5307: 6.24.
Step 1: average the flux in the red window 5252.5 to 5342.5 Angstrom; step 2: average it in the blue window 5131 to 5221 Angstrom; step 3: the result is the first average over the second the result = 1.0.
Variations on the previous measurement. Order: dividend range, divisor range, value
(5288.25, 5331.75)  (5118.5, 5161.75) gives 1.06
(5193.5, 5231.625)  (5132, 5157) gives 1.03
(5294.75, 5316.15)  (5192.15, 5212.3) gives 1.04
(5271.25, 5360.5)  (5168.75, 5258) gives 1.05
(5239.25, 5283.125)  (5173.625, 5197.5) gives 1.02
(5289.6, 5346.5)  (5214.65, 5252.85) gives 1.04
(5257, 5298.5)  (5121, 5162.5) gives 1.02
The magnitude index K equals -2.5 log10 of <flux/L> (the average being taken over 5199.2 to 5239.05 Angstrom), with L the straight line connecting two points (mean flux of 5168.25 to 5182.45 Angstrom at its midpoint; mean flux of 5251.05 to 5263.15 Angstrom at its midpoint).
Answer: -0.05 mag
